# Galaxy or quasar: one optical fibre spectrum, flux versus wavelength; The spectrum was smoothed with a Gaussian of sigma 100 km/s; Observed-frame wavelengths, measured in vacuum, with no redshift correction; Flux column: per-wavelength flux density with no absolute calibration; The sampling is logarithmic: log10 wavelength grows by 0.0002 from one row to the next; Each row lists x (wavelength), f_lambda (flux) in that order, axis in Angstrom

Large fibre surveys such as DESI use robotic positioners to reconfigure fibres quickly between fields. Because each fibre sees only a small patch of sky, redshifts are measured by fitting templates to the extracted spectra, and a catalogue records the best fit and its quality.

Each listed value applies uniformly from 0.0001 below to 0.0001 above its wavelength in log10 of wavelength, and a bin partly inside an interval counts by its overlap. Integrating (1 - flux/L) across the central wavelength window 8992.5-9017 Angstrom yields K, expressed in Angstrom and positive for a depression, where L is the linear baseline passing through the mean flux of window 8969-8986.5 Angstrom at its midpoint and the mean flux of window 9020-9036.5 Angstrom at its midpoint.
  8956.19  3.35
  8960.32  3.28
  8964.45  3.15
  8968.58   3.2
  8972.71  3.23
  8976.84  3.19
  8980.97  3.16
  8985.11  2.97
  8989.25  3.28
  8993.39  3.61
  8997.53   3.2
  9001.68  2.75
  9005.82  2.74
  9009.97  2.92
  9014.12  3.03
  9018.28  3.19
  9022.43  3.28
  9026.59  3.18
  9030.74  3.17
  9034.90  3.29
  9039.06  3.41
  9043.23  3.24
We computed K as 1.33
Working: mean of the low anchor 3.15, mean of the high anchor 3.23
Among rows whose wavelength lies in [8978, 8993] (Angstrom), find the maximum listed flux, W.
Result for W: 3.28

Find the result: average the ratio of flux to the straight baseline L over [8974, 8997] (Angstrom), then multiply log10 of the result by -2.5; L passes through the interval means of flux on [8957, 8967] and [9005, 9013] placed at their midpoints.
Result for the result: -0.07 mag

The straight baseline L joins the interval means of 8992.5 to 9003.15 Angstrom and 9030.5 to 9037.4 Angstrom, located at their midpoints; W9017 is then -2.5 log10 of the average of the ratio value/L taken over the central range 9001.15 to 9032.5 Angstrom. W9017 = 0.06 mag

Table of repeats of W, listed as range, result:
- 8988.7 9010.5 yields 3.61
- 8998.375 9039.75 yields 3.41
